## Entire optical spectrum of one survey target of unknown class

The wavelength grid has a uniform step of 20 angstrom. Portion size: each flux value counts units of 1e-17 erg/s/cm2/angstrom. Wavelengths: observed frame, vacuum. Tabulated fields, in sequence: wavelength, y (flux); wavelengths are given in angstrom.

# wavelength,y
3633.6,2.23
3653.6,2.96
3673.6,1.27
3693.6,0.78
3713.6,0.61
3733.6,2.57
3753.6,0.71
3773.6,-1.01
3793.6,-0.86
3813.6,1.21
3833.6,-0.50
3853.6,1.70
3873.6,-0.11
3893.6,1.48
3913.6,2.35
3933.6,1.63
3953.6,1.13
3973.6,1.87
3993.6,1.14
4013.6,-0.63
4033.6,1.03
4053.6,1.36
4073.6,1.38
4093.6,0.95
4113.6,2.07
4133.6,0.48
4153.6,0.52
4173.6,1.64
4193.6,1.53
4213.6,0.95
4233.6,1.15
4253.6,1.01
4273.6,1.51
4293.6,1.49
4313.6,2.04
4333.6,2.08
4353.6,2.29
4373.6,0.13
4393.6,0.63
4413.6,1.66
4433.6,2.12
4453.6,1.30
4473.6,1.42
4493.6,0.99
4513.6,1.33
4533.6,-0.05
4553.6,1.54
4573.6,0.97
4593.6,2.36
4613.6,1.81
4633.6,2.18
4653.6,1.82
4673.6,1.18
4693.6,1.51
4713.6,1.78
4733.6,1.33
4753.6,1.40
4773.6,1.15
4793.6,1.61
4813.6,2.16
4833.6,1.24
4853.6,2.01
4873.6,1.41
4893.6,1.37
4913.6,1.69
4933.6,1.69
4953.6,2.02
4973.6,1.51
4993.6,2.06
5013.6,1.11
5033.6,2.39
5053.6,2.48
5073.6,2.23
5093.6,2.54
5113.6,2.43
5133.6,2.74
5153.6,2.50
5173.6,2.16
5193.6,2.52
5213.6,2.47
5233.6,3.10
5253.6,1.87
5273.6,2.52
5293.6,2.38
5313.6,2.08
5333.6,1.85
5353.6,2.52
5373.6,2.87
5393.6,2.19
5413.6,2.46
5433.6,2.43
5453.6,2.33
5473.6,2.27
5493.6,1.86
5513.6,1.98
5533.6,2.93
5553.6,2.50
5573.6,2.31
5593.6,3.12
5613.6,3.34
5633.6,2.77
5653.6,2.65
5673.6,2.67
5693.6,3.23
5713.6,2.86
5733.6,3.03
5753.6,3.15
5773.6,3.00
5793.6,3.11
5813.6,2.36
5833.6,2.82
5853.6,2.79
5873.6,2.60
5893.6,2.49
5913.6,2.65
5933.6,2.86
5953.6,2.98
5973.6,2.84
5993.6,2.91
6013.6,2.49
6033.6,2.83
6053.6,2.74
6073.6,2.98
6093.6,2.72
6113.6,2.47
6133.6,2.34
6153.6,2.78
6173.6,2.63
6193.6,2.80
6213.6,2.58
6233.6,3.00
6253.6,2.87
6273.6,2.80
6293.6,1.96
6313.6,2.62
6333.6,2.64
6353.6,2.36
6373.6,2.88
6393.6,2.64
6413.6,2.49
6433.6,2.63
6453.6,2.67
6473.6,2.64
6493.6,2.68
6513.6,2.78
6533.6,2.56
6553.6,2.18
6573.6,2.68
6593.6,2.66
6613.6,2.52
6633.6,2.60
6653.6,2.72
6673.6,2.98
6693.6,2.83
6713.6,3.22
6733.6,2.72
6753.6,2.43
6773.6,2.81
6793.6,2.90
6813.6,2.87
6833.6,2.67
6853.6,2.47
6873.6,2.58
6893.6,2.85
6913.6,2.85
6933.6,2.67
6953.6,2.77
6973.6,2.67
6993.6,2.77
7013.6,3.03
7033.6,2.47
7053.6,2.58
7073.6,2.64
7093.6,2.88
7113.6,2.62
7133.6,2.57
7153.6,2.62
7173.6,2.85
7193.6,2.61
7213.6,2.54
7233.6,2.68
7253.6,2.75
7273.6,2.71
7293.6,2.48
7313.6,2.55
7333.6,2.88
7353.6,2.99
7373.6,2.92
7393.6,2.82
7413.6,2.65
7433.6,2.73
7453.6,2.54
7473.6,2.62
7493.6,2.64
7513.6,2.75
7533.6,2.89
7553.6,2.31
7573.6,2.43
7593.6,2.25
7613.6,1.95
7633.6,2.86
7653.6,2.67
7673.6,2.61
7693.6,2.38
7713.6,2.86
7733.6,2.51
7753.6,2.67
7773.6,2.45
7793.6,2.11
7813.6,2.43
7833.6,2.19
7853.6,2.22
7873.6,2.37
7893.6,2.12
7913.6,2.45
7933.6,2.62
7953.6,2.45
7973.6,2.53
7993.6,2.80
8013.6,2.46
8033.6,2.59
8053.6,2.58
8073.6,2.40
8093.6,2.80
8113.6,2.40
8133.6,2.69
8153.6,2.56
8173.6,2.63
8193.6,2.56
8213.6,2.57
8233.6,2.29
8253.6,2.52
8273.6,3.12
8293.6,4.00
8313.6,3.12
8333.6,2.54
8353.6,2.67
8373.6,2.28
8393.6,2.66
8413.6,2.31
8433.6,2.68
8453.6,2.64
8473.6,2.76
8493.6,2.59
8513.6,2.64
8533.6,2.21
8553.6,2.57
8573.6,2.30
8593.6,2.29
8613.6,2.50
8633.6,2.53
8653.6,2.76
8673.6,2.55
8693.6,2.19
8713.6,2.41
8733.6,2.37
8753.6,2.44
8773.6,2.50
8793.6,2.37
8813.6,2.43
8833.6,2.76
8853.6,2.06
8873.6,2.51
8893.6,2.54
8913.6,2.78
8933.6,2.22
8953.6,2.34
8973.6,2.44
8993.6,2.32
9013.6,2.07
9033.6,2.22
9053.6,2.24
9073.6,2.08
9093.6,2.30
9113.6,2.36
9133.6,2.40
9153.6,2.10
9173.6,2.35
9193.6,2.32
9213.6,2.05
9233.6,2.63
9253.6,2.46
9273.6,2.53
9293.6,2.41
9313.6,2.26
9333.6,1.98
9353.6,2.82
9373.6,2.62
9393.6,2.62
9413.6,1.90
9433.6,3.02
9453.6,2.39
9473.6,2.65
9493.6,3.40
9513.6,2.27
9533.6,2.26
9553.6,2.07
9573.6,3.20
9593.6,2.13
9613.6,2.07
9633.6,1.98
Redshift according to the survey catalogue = 0.26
